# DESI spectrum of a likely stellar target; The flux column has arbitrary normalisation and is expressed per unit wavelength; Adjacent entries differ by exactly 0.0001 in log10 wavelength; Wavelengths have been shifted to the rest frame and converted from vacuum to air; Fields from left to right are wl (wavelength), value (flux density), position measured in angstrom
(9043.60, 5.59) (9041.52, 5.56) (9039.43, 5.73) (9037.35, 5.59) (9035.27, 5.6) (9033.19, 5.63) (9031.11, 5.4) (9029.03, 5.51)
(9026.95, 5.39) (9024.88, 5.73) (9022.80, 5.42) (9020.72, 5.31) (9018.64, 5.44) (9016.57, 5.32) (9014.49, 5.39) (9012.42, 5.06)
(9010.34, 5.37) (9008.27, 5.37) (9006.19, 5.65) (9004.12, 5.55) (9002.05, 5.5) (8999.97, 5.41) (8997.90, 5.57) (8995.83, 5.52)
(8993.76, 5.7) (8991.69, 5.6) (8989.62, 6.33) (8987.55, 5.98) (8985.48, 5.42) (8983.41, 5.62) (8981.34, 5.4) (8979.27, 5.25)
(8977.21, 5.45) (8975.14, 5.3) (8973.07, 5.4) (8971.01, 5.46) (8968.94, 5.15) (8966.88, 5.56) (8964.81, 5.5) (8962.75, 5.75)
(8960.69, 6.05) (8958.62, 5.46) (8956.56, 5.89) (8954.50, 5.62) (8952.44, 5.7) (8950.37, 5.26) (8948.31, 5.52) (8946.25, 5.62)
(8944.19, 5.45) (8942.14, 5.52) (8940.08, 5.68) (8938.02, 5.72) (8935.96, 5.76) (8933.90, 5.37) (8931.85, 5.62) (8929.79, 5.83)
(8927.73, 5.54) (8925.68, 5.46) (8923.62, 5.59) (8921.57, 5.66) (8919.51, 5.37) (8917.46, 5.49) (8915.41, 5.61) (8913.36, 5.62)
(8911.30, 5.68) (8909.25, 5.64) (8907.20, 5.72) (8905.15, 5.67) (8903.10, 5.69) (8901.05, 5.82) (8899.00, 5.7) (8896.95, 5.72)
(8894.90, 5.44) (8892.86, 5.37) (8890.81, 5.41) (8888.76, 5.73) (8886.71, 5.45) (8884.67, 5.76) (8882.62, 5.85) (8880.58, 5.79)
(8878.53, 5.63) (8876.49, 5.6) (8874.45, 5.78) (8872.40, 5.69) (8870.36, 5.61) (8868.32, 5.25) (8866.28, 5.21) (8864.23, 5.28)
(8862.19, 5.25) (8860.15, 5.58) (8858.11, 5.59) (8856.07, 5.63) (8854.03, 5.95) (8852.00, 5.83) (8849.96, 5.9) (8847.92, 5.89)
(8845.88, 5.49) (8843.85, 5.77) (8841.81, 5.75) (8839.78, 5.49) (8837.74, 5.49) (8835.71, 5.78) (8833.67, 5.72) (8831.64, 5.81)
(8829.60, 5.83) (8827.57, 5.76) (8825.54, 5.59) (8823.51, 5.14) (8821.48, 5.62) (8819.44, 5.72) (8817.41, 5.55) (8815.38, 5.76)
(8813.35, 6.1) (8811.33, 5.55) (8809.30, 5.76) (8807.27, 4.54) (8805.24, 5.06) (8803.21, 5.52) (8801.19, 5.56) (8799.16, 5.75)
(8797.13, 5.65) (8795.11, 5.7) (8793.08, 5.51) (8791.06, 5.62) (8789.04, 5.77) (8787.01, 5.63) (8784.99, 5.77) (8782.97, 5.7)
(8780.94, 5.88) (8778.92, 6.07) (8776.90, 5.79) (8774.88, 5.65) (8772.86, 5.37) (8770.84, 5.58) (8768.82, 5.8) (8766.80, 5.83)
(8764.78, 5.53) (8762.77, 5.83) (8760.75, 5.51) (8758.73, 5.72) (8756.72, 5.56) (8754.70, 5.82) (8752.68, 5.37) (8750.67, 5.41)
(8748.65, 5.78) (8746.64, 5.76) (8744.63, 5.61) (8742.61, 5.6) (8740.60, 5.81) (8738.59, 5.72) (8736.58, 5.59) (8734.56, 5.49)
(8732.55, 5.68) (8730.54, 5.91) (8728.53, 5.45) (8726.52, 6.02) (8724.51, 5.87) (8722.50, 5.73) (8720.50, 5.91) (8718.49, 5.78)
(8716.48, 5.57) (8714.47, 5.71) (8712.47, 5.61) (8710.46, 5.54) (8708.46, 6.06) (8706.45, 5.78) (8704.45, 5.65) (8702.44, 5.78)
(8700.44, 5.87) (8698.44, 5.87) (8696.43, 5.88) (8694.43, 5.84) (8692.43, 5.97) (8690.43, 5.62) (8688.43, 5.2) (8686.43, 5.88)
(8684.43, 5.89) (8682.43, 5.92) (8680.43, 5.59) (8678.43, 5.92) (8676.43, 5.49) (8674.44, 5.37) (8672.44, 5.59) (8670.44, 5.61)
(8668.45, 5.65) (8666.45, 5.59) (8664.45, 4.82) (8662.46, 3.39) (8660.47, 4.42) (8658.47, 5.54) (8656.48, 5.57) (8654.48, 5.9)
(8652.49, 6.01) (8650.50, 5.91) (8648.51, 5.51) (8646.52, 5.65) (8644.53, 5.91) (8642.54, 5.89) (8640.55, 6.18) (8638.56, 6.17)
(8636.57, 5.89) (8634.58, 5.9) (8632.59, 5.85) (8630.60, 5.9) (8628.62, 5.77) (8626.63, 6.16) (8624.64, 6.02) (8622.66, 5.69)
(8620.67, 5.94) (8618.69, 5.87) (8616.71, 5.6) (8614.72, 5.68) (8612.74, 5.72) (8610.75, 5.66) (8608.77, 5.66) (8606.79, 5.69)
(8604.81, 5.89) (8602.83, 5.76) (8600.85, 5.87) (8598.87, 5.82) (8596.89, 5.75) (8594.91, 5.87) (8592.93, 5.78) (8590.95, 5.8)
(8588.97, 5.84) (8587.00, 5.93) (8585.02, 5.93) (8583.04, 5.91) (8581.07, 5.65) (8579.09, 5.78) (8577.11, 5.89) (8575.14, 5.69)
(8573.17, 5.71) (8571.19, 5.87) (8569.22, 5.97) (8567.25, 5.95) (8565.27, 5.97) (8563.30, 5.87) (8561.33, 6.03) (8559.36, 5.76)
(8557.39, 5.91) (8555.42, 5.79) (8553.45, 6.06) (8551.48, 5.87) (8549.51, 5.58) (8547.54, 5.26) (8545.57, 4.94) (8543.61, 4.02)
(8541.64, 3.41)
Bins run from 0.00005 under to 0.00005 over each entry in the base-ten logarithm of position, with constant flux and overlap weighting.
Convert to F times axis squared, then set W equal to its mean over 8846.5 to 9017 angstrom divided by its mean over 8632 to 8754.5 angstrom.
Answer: 1.0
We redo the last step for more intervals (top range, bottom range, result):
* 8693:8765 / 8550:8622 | 1.01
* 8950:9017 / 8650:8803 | 1.04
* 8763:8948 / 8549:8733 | 1.03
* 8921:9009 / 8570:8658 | 1.04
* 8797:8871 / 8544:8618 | 1.03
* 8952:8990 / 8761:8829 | 1.03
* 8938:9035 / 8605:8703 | 1.05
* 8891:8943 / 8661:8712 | 1.06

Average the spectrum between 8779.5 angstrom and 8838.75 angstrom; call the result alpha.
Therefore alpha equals 5.62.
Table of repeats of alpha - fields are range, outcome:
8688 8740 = 5.74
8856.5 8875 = 5.47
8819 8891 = 5.63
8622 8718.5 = 5.68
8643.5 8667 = 5.35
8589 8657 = 5.83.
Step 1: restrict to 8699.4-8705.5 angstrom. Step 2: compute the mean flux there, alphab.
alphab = 5.77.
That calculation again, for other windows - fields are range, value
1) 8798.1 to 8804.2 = 5.61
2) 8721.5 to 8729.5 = 5.77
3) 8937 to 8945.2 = 5.6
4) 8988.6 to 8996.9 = 5.79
